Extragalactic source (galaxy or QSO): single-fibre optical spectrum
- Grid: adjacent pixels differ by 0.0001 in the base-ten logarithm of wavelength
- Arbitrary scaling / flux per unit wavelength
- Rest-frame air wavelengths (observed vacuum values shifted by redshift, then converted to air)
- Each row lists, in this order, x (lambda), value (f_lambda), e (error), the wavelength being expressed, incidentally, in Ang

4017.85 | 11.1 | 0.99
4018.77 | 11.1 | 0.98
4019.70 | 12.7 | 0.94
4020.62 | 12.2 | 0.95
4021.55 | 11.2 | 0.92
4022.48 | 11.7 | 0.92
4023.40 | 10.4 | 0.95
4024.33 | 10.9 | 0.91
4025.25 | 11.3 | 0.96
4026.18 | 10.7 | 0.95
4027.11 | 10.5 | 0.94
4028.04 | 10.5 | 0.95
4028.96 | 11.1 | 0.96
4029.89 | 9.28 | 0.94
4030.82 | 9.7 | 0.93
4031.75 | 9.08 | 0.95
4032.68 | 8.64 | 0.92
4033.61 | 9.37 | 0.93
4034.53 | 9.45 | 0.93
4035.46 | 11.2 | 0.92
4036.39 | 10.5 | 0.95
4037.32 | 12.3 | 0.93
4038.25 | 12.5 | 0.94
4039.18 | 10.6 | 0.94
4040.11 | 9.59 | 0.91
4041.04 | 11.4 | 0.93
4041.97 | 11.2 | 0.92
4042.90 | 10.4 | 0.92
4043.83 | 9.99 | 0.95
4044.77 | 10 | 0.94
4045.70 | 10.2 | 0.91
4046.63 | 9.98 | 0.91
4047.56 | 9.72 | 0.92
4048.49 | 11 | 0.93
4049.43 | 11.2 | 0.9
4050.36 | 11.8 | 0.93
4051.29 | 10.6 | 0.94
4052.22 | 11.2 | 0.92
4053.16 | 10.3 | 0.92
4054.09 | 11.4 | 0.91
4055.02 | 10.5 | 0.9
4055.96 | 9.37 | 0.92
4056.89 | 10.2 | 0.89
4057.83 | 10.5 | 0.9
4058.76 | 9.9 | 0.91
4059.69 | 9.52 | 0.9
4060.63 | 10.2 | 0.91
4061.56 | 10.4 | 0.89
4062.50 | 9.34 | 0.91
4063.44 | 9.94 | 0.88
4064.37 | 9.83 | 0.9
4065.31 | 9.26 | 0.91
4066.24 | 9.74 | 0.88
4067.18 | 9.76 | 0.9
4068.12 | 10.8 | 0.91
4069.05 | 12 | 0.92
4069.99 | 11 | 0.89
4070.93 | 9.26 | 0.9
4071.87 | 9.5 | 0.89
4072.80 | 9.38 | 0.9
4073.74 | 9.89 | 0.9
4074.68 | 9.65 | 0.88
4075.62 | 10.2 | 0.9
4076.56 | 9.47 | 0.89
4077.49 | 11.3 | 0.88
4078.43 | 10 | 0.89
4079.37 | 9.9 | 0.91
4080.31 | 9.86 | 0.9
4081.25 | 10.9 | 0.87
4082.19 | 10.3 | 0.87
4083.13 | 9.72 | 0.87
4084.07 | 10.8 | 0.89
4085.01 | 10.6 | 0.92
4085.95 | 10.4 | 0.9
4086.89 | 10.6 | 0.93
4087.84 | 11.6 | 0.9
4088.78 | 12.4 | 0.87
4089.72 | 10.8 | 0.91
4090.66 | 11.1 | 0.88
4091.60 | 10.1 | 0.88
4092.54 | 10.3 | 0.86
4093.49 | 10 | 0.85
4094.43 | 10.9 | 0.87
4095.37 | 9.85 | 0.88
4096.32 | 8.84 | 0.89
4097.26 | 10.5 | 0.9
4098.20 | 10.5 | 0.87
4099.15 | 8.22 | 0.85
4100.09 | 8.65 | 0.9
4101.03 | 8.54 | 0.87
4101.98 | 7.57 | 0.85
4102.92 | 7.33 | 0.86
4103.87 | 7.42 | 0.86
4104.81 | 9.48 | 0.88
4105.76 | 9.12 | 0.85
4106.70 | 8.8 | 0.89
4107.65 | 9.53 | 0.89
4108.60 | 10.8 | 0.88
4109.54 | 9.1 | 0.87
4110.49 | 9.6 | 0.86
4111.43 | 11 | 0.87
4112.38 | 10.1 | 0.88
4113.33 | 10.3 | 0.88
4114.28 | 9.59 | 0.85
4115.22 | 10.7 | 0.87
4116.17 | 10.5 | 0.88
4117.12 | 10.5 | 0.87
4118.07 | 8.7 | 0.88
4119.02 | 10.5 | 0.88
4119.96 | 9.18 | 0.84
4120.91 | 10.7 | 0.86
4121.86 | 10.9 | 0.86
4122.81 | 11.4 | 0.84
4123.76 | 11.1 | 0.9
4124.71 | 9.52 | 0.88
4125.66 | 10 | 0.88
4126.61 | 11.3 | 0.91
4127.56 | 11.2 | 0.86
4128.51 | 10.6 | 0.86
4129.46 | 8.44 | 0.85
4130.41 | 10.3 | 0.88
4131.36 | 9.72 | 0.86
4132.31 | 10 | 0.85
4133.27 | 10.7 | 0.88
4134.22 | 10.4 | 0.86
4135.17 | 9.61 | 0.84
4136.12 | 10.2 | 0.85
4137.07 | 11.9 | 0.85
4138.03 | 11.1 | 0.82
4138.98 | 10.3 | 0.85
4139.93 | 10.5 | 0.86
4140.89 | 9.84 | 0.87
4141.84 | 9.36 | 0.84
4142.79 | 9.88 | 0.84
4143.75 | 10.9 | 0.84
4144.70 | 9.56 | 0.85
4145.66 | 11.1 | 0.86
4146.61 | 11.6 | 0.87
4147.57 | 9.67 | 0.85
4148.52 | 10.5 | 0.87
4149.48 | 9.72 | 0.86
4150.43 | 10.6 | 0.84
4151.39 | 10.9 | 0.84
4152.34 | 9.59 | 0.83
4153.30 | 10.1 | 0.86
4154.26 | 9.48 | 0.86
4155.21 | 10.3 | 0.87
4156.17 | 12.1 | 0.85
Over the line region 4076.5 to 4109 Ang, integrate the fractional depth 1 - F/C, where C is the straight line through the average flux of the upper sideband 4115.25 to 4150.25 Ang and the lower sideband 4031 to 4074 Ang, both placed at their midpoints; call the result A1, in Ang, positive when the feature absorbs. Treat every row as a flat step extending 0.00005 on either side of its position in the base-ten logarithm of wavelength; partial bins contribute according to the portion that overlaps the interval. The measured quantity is 1.3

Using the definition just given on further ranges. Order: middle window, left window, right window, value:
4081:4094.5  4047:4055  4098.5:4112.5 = -1.5 Ang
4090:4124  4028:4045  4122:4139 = 2.2 Ang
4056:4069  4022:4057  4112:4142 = 0.6 Ang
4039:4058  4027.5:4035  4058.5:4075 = -1.4 Ang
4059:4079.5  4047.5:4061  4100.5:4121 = 0.4 Ang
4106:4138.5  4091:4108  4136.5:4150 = -1.3 Ang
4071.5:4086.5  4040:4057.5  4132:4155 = 0.5 Ang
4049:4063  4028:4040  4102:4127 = -0.3 Ang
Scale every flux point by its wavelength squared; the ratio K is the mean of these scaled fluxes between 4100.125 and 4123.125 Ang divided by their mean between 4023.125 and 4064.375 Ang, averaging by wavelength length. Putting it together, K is 0.96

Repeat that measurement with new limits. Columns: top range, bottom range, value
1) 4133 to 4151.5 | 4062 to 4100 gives 1.05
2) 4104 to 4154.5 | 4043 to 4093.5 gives 1.02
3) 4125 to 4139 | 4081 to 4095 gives 0.99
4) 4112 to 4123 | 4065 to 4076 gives 1.04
